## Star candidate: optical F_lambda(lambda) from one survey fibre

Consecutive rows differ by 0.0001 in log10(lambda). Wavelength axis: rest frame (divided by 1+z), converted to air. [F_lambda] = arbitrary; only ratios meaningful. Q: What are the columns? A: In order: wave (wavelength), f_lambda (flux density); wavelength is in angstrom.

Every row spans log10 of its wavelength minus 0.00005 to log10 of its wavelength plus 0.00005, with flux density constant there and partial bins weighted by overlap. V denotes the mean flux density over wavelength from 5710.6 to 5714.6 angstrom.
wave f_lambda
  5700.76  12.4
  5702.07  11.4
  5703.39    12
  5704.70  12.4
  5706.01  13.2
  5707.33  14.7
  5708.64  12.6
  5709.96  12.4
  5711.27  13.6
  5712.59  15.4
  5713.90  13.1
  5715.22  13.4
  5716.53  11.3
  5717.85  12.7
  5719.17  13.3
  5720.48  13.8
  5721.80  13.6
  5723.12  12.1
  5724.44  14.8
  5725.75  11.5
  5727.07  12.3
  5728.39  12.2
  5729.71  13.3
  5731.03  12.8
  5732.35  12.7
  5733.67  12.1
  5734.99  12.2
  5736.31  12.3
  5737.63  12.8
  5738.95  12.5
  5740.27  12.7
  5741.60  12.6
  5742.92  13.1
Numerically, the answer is 14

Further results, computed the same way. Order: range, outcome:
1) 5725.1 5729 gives 12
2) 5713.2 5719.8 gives 12.8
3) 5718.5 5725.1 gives 13.5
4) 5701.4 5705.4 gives 12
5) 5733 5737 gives 12.2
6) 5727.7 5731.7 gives 12.8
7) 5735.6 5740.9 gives 12.6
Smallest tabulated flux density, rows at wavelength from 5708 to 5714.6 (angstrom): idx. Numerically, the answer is 12.4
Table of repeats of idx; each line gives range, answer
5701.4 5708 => 11.4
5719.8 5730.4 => 11.5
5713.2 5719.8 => 11.3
